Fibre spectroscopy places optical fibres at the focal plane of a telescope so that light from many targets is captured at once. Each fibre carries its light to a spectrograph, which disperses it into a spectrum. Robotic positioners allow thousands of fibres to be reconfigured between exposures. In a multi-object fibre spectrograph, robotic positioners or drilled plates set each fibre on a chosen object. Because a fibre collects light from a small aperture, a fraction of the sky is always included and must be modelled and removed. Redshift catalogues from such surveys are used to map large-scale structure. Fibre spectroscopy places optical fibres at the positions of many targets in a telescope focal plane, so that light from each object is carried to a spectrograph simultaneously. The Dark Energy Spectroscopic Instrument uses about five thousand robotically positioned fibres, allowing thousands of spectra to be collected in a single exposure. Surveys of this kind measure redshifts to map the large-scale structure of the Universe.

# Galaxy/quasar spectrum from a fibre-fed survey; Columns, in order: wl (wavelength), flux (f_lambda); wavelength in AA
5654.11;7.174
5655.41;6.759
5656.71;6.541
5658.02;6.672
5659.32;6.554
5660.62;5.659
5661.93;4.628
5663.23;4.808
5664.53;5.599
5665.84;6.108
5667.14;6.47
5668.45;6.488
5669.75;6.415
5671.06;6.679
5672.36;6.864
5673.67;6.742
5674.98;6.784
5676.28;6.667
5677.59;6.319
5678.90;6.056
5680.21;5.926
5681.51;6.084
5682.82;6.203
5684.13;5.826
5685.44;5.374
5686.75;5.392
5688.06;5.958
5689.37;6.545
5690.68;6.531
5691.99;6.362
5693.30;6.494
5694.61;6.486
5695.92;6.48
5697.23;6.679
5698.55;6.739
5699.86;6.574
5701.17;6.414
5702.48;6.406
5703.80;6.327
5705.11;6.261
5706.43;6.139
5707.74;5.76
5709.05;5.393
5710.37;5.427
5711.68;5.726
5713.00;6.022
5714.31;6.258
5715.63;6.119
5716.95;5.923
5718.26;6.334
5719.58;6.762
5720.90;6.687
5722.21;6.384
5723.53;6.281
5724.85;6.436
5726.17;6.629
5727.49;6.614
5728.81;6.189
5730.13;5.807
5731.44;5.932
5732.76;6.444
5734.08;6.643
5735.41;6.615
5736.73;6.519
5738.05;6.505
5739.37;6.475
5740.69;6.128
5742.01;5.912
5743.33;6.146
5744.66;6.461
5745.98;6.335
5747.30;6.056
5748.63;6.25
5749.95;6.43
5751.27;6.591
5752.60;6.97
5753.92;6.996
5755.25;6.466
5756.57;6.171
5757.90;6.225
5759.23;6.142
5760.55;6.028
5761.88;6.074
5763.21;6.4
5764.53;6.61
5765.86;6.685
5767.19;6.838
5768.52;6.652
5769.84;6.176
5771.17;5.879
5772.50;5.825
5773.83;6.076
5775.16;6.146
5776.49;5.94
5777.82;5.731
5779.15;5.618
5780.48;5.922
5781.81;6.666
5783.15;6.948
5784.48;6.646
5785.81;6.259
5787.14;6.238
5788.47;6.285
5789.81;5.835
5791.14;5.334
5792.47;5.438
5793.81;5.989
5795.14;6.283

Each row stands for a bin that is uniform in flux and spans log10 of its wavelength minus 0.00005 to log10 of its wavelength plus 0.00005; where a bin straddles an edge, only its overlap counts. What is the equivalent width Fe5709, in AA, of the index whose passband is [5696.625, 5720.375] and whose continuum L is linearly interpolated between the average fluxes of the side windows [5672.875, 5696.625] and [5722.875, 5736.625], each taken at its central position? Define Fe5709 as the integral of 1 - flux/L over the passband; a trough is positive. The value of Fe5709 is 0.5 AA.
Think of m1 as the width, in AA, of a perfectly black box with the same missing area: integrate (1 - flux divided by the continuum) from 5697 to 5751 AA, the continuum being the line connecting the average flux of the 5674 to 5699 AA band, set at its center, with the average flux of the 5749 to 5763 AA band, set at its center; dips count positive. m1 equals 0.6 AA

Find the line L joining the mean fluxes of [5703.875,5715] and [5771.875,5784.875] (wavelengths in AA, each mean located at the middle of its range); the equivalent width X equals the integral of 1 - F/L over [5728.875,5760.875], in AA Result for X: -1.7 AA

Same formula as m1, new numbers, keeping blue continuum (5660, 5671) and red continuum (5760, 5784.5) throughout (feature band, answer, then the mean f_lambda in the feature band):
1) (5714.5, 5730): -0.8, 6.37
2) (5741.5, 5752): -0.2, 6.28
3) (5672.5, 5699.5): -1.8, 6.3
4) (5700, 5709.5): -0.3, 6.14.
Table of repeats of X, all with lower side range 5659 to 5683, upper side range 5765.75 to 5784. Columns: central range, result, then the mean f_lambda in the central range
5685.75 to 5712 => -0.1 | 6.2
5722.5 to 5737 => -0.4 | 6.37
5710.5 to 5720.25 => 0.1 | 6.12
